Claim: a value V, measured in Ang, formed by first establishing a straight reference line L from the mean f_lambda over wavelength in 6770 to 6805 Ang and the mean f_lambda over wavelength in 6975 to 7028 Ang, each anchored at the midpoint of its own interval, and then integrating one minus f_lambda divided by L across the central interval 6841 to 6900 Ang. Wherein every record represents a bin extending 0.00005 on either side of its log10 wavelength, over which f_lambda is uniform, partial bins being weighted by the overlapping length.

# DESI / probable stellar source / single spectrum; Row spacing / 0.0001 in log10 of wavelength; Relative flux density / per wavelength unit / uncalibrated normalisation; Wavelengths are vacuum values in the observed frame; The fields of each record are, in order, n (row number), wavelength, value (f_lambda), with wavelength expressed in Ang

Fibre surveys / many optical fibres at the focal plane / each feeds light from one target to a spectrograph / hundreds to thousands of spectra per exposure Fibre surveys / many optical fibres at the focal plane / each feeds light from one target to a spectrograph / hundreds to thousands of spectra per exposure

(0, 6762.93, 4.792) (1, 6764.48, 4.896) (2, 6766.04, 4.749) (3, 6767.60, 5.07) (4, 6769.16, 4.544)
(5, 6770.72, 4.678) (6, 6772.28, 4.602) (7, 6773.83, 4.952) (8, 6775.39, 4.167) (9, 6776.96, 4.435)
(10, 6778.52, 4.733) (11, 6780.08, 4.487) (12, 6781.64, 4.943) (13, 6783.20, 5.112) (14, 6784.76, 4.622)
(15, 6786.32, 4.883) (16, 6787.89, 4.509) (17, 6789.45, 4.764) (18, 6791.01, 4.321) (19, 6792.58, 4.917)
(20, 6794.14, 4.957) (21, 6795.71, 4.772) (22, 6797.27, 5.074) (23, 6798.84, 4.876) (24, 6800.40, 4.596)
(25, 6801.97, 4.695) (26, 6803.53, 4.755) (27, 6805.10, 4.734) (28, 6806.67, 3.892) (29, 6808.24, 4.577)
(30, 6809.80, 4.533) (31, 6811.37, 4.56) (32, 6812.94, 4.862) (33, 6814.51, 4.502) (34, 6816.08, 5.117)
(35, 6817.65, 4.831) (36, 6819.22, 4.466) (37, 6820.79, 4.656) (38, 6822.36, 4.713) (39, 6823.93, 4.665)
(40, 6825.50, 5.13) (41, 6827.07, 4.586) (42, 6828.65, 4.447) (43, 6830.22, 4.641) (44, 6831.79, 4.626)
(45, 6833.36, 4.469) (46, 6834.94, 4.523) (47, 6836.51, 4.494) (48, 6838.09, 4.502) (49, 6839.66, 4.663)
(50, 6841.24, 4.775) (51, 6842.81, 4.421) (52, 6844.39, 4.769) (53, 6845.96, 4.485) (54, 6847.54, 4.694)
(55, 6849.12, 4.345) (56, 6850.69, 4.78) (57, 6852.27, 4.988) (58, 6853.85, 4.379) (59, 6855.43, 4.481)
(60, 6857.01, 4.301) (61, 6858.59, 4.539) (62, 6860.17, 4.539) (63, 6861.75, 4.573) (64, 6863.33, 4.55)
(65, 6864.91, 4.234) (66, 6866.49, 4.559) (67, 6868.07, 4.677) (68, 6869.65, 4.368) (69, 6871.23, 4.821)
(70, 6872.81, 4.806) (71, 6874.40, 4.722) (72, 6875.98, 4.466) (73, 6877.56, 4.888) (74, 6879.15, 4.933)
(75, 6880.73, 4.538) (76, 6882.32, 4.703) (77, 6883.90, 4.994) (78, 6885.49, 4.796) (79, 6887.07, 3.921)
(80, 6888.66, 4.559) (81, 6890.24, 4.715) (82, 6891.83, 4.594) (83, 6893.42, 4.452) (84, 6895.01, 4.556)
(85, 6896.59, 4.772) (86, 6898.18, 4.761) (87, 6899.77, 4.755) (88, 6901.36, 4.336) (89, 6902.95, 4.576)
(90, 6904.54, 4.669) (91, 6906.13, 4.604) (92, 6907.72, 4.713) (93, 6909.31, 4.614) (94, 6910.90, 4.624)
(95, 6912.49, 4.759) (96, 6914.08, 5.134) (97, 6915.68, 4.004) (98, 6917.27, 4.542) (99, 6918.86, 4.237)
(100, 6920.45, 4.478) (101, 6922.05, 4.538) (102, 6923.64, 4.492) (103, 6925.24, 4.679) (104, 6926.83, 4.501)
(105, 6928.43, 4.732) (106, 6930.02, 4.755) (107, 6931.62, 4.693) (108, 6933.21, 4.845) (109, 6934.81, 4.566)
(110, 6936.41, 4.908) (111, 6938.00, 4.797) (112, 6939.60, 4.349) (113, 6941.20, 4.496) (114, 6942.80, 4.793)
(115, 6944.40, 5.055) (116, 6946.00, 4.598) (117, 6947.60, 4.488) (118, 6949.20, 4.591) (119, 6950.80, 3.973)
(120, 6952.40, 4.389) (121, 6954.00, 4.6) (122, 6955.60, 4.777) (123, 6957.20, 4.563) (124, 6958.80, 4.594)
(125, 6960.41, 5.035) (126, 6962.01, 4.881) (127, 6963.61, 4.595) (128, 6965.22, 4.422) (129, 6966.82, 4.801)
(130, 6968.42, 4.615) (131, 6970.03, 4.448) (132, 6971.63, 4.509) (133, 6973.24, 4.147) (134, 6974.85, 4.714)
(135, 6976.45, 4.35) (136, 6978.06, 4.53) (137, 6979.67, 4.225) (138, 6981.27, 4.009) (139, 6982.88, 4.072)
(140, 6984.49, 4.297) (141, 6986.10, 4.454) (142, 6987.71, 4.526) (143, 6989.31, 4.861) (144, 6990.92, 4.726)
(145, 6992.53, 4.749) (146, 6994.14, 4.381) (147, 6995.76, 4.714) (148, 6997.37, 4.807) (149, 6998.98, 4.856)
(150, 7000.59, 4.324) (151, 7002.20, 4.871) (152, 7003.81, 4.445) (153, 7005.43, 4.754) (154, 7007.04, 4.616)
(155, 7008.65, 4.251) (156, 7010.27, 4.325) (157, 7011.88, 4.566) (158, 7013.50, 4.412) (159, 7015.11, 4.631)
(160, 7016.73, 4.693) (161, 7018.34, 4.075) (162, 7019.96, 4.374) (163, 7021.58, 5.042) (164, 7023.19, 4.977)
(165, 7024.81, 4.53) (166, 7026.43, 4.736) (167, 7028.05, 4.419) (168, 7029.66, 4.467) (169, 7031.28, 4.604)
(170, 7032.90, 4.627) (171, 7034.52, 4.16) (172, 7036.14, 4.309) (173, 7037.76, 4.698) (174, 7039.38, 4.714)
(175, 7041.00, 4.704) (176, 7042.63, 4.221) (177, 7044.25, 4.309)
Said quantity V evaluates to 0.5 Ang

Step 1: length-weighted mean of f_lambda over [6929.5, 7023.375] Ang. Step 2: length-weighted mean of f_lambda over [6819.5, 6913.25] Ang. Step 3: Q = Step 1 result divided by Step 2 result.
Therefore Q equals 1.0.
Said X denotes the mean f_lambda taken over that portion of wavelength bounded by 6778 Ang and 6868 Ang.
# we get 4.64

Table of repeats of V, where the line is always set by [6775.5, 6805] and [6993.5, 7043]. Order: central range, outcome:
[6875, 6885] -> -0.19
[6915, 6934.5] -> 0.36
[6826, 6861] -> 0.91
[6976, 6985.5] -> 0.71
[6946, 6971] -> 0.12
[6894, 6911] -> 0.06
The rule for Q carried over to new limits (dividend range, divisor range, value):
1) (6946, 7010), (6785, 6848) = 0.97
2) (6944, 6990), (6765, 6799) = 0.95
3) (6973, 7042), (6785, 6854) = 0.97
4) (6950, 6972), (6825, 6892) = 1.00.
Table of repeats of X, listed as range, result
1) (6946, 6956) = 4.47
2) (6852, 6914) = 4.61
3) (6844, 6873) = 4.57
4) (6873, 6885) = 4.75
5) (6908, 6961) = 4.61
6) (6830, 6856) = 4.59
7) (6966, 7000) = 4.51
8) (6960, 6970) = 4.69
